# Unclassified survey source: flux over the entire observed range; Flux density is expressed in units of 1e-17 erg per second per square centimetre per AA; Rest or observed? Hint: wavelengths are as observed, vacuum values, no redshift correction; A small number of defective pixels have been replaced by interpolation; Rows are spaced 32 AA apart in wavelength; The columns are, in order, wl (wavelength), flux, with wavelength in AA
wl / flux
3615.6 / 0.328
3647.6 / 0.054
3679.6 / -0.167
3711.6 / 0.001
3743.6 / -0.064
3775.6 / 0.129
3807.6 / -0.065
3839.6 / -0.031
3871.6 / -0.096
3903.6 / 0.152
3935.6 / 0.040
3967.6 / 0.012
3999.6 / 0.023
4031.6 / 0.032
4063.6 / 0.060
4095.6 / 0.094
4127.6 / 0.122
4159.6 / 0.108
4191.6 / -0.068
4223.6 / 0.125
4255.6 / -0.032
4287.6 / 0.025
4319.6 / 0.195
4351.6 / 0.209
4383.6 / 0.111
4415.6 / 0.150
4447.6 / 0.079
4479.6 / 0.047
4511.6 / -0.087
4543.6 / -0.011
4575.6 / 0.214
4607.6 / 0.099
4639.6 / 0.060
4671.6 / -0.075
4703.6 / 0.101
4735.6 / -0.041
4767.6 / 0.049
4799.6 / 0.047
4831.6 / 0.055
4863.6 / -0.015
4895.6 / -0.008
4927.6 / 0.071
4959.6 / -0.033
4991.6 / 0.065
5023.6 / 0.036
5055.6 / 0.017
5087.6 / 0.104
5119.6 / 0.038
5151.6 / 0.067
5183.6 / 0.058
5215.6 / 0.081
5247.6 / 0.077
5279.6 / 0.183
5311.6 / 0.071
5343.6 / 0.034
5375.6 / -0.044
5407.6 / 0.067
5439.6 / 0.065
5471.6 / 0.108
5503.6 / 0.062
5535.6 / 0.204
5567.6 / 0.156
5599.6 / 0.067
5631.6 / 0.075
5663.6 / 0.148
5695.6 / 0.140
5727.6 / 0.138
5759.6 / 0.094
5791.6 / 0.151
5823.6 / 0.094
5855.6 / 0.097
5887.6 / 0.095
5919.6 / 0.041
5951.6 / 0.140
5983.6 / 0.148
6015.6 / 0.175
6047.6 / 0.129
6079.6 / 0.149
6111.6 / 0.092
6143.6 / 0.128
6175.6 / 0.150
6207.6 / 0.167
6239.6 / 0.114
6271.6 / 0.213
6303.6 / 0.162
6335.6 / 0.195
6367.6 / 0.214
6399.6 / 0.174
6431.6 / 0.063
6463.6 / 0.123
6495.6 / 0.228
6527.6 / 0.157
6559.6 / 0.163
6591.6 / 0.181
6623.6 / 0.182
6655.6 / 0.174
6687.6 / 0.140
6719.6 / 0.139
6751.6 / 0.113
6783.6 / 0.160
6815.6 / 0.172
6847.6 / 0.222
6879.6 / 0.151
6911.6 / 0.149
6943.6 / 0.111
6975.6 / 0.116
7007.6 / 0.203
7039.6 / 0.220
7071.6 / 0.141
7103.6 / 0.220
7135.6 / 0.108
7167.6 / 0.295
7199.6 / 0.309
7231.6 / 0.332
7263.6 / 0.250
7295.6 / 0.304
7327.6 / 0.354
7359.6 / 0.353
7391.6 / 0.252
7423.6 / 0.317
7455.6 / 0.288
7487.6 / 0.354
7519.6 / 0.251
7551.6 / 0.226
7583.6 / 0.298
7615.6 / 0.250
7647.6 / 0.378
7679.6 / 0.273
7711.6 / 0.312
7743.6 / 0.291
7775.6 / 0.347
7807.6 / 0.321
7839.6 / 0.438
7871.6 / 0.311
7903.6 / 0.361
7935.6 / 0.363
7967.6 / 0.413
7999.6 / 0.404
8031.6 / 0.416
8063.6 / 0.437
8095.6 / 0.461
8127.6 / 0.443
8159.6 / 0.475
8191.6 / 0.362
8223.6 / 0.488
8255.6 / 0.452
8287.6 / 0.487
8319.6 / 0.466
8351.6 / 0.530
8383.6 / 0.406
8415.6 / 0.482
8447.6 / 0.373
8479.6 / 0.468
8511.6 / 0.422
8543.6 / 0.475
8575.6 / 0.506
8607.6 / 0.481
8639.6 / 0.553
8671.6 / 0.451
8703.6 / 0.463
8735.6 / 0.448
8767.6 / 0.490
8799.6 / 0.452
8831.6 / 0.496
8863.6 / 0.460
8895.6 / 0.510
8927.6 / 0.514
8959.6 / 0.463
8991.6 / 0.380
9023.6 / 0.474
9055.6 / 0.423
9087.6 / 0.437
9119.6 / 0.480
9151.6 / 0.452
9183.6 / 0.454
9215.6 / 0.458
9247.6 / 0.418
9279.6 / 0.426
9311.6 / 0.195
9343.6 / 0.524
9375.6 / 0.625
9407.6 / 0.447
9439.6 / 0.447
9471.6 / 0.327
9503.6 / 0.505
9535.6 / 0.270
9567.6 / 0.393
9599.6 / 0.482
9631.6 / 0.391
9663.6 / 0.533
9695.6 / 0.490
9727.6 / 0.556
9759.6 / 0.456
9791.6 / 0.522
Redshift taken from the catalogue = 0.798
